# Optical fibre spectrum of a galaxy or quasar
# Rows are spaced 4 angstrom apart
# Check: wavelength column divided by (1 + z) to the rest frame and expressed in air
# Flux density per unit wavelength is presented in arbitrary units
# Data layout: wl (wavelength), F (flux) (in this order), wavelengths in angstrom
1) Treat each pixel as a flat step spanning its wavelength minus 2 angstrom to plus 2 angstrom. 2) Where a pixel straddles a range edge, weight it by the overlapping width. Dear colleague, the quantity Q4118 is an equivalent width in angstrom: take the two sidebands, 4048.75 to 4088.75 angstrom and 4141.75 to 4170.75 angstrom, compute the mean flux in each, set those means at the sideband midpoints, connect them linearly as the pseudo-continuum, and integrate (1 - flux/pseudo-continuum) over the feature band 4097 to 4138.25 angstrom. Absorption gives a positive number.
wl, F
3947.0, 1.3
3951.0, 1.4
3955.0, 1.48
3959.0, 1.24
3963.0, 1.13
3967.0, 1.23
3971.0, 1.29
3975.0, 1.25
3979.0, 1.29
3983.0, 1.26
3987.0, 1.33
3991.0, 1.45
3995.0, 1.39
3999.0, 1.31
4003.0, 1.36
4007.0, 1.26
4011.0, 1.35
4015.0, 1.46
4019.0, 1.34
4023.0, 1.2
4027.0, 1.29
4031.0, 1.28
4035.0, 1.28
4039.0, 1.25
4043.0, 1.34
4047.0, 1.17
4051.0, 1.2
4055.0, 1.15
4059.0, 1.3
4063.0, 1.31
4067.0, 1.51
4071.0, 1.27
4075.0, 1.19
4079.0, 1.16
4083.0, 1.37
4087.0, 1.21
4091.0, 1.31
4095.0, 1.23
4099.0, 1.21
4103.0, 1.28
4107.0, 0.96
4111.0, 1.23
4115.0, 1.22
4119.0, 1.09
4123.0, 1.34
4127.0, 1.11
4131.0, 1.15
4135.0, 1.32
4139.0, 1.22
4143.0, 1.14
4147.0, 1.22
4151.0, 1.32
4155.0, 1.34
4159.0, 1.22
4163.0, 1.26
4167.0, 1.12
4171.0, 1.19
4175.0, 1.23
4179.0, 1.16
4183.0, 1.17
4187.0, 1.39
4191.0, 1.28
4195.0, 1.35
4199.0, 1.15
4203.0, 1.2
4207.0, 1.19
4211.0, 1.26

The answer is 1.8 angstrom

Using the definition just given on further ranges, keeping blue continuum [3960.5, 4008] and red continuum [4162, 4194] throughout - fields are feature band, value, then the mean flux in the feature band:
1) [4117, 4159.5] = 0.6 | 1.22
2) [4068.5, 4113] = 1.3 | 1.22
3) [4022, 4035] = 0.2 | 1.26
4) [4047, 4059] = 0.7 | 1.19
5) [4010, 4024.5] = -0.6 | 1.34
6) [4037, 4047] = 0.0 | 1.27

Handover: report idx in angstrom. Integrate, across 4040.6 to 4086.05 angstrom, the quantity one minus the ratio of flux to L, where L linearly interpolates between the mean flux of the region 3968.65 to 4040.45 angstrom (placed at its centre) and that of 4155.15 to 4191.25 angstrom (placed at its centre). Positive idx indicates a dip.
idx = 0.53 angstrom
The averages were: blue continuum 1.31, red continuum 1.23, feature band 1.27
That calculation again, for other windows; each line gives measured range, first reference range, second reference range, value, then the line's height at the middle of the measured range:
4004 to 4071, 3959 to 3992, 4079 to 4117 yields -2.6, 1.25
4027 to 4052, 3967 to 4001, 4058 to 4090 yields 0.8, 1.3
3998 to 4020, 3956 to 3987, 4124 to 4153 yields -1.8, 1.25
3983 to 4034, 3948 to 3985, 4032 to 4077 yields -2.1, 1.28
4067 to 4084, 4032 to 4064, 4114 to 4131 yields -0.6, 1.22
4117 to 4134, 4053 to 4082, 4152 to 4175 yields 0.9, 1.25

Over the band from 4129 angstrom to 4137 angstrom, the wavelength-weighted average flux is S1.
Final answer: 1.23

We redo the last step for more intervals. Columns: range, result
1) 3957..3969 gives 1.2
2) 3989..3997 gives 1.42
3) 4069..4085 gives 1.25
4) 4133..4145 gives 1.23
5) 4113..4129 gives 1.19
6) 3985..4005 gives 1.37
